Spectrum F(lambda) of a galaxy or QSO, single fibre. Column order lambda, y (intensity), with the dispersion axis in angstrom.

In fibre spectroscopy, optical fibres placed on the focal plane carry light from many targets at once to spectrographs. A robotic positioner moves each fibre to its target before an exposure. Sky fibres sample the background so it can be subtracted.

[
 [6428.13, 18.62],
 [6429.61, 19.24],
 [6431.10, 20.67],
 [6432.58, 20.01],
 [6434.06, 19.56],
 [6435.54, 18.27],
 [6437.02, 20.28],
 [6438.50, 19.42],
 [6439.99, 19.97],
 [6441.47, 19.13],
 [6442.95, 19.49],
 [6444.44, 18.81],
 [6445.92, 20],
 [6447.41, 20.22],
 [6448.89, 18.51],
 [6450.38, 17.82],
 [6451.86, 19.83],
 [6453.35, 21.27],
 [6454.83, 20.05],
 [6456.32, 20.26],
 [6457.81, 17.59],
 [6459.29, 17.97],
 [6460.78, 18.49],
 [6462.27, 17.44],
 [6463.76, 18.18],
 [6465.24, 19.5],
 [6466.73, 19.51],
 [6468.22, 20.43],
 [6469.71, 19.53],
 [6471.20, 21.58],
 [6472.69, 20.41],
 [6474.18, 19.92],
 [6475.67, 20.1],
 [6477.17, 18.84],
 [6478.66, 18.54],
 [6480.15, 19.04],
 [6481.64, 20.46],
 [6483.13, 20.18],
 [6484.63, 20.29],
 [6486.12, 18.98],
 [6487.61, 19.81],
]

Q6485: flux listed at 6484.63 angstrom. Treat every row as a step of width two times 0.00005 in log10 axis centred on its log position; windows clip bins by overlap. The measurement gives 20.29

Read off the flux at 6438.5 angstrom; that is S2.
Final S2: 19.42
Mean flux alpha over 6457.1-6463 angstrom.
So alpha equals 17.9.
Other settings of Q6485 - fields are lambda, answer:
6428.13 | 18.62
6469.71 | 19.53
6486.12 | 18.98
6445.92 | 20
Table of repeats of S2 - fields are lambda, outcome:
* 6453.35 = 21.27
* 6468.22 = 20.43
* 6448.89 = 18.51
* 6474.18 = 19.92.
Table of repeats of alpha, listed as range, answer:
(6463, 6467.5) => 19.1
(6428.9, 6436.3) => 19.5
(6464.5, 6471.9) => 20.1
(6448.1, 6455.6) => 19.5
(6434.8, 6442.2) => 19.4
